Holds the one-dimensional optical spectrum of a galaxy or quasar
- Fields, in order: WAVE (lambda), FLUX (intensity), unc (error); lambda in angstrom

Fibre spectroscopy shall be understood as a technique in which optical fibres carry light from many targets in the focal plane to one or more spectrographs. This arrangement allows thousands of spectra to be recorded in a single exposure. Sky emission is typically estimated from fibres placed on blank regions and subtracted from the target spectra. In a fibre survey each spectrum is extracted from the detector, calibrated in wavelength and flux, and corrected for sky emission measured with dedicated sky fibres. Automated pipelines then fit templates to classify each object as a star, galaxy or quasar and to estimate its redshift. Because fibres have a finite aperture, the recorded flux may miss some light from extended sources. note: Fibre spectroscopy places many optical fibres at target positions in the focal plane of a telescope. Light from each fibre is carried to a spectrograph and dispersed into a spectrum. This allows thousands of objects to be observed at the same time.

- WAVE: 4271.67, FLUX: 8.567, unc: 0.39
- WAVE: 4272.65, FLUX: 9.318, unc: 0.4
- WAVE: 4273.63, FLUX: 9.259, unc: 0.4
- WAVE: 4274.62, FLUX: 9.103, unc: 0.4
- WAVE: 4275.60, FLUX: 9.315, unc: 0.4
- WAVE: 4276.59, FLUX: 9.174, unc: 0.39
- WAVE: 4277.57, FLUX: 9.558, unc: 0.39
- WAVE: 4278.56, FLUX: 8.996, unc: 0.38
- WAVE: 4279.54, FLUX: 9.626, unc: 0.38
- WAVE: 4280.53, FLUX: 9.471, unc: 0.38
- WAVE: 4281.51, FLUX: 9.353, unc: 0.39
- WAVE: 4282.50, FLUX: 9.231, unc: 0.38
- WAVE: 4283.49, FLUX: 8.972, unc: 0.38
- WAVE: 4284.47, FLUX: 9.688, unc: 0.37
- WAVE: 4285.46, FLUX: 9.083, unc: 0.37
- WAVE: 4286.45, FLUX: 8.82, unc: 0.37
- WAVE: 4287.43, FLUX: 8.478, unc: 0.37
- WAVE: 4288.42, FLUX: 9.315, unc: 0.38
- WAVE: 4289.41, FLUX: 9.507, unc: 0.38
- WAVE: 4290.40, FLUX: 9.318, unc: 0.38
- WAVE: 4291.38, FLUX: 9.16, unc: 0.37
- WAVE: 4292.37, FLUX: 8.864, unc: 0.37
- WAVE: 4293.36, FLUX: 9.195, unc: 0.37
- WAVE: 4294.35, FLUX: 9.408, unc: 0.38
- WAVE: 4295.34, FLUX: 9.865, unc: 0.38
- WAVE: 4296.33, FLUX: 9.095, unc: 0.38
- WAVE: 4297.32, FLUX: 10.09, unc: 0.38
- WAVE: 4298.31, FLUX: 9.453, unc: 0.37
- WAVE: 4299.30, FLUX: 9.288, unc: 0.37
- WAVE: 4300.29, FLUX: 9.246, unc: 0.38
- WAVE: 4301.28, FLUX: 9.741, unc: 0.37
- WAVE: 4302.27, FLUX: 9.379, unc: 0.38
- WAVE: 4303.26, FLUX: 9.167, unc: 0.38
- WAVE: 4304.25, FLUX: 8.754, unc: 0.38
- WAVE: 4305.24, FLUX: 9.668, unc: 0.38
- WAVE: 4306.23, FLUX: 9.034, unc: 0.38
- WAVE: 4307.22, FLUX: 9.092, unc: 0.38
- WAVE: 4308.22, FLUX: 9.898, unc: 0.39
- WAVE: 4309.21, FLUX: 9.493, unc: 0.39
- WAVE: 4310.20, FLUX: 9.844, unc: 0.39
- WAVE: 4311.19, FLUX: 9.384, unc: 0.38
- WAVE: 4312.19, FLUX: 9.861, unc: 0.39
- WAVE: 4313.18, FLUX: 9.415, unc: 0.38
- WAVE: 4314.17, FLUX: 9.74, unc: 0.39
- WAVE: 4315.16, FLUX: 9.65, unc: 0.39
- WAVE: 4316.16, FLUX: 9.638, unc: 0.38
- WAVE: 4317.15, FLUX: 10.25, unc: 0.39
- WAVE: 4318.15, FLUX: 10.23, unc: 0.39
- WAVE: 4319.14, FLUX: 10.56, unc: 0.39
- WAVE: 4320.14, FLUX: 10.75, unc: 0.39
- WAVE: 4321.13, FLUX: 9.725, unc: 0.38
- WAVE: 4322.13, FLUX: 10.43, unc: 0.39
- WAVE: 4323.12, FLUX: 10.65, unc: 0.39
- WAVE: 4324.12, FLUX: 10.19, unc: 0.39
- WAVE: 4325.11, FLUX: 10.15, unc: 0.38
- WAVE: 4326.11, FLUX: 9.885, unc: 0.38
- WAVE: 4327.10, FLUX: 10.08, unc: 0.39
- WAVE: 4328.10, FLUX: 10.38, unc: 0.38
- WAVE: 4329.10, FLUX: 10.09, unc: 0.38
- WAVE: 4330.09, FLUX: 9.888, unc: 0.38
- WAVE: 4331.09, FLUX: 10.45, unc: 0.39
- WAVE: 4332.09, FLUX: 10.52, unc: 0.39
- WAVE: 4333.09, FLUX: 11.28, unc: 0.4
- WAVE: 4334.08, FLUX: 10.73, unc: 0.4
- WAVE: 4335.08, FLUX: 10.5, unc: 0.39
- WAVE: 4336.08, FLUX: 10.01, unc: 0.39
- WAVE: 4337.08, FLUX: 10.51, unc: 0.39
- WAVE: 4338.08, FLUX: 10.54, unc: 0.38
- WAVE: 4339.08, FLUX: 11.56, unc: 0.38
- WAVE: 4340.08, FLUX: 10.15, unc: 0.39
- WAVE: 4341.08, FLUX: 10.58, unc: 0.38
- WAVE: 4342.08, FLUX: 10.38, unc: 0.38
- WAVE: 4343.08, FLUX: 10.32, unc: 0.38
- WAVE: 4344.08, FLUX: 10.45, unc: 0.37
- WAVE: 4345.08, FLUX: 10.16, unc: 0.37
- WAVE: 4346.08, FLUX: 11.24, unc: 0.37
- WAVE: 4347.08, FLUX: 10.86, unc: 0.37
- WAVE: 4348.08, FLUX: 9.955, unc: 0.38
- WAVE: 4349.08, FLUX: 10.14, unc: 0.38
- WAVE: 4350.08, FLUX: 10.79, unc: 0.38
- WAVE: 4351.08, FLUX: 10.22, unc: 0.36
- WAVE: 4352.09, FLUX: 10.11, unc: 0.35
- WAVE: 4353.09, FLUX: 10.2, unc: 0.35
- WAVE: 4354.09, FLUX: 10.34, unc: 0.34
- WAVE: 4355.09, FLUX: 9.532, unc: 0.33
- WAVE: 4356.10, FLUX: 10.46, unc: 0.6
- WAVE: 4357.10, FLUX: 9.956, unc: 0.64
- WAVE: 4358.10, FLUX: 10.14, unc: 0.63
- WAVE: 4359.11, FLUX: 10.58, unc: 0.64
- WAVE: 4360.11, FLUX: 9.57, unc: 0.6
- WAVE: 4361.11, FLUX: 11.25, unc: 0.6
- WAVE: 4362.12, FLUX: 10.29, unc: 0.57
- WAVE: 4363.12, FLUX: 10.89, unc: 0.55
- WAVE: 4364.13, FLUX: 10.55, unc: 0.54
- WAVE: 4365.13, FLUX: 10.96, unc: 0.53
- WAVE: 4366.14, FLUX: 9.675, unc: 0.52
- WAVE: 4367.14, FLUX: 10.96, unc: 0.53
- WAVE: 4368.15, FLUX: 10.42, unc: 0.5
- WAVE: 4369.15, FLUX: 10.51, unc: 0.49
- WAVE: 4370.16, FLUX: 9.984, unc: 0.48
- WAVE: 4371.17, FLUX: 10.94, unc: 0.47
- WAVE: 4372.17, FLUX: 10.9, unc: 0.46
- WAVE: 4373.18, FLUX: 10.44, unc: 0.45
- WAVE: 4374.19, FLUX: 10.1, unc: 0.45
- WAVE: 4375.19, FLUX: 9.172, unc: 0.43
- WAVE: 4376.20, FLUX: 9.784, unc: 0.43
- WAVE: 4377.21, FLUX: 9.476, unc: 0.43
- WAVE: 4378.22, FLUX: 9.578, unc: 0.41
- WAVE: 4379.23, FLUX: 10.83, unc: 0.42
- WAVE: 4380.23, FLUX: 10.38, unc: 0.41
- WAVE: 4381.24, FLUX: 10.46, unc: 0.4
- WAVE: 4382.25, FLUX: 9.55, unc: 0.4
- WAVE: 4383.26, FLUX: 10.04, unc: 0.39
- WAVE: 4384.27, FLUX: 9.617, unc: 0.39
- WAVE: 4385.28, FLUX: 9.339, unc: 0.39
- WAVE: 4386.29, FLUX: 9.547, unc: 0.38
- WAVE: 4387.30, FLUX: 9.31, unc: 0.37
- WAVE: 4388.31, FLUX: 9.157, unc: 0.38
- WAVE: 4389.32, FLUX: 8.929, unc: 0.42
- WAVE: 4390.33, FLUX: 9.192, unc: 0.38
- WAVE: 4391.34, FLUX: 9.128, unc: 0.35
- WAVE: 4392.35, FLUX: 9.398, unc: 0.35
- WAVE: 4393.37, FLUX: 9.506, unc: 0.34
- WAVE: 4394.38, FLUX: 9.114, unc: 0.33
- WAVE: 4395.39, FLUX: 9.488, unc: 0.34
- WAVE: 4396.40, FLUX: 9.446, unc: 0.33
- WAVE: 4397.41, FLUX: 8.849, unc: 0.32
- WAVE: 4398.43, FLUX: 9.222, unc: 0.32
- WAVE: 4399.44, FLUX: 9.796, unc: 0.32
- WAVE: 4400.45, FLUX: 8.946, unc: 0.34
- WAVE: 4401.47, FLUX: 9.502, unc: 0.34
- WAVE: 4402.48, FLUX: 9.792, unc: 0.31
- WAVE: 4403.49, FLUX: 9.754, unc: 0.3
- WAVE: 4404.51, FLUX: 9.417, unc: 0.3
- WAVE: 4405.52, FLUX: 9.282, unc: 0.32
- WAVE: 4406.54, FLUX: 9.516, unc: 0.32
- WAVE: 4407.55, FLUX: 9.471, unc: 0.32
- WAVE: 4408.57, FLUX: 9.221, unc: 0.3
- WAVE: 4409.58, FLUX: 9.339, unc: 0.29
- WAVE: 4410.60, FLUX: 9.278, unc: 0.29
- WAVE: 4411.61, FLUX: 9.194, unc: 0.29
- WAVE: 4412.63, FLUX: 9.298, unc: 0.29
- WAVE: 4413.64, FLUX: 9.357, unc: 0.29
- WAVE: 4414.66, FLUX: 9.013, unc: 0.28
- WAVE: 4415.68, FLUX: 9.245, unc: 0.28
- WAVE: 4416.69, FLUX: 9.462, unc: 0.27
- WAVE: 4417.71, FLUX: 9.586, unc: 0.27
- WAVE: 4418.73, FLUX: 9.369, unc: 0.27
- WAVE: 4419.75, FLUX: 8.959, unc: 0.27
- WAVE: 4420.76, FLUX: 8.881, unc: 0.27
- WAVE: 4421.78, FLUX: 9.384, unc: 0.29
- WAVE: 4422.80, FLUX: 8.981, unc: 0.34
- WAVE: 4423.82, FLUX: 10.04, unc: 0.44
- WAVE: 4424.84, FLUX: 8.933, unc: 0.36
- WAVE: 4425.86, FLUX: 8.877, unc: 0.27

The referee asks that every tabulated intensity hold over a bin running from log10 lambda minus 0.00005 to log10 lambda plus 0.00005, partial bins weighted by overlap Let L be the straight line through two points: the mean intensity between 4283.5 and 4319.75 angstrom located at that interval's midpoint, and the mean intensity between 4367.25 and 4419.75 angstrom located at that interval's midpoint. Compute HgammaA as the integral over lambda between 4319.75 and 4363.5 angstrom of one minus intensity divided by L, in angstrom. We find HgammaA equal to -3.9 angstrom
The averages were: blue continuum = 9.46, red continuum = 9.6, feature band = 10.4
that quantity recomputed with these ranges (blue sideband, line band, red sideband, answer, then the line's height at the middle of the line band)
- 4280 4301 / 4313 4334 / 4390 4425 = -2.1 angstrom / 9.3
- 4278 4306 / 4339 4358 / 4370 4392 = -1.5 angstrom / 9.62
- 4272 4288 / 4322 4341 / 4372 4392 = -1.9 angstrom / 9.47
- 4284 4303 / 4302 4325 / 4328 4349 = 0.1 angstrom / 9.84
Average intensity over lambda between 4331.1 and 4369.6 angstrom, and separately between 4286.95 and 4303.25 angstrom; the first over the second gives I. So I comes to 1.12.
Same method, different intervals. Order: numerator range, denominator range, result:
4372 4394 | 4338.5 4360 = 0.93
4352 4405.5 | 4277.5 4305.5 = 1.06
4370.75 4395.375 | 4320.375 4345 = 0.94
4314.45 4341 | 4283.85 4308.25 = 1.11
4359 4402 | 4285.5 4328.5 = 1.03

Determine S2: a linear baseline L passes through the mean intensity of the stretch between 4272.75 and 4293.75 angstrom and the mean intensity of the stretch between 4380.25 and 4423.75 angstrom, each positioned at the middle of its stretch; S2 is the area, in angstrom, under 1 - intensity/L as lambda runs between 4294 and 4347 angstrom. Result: -4.33 angstrom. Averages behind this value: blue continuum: 9.22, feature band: 10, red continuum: 9.38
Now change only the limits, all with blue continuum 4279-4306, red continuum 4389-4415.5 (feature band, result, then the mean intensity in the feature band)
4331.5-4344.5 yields -1.8 angstrom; 10.6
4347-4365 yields -1.9 angstrom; 10.3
